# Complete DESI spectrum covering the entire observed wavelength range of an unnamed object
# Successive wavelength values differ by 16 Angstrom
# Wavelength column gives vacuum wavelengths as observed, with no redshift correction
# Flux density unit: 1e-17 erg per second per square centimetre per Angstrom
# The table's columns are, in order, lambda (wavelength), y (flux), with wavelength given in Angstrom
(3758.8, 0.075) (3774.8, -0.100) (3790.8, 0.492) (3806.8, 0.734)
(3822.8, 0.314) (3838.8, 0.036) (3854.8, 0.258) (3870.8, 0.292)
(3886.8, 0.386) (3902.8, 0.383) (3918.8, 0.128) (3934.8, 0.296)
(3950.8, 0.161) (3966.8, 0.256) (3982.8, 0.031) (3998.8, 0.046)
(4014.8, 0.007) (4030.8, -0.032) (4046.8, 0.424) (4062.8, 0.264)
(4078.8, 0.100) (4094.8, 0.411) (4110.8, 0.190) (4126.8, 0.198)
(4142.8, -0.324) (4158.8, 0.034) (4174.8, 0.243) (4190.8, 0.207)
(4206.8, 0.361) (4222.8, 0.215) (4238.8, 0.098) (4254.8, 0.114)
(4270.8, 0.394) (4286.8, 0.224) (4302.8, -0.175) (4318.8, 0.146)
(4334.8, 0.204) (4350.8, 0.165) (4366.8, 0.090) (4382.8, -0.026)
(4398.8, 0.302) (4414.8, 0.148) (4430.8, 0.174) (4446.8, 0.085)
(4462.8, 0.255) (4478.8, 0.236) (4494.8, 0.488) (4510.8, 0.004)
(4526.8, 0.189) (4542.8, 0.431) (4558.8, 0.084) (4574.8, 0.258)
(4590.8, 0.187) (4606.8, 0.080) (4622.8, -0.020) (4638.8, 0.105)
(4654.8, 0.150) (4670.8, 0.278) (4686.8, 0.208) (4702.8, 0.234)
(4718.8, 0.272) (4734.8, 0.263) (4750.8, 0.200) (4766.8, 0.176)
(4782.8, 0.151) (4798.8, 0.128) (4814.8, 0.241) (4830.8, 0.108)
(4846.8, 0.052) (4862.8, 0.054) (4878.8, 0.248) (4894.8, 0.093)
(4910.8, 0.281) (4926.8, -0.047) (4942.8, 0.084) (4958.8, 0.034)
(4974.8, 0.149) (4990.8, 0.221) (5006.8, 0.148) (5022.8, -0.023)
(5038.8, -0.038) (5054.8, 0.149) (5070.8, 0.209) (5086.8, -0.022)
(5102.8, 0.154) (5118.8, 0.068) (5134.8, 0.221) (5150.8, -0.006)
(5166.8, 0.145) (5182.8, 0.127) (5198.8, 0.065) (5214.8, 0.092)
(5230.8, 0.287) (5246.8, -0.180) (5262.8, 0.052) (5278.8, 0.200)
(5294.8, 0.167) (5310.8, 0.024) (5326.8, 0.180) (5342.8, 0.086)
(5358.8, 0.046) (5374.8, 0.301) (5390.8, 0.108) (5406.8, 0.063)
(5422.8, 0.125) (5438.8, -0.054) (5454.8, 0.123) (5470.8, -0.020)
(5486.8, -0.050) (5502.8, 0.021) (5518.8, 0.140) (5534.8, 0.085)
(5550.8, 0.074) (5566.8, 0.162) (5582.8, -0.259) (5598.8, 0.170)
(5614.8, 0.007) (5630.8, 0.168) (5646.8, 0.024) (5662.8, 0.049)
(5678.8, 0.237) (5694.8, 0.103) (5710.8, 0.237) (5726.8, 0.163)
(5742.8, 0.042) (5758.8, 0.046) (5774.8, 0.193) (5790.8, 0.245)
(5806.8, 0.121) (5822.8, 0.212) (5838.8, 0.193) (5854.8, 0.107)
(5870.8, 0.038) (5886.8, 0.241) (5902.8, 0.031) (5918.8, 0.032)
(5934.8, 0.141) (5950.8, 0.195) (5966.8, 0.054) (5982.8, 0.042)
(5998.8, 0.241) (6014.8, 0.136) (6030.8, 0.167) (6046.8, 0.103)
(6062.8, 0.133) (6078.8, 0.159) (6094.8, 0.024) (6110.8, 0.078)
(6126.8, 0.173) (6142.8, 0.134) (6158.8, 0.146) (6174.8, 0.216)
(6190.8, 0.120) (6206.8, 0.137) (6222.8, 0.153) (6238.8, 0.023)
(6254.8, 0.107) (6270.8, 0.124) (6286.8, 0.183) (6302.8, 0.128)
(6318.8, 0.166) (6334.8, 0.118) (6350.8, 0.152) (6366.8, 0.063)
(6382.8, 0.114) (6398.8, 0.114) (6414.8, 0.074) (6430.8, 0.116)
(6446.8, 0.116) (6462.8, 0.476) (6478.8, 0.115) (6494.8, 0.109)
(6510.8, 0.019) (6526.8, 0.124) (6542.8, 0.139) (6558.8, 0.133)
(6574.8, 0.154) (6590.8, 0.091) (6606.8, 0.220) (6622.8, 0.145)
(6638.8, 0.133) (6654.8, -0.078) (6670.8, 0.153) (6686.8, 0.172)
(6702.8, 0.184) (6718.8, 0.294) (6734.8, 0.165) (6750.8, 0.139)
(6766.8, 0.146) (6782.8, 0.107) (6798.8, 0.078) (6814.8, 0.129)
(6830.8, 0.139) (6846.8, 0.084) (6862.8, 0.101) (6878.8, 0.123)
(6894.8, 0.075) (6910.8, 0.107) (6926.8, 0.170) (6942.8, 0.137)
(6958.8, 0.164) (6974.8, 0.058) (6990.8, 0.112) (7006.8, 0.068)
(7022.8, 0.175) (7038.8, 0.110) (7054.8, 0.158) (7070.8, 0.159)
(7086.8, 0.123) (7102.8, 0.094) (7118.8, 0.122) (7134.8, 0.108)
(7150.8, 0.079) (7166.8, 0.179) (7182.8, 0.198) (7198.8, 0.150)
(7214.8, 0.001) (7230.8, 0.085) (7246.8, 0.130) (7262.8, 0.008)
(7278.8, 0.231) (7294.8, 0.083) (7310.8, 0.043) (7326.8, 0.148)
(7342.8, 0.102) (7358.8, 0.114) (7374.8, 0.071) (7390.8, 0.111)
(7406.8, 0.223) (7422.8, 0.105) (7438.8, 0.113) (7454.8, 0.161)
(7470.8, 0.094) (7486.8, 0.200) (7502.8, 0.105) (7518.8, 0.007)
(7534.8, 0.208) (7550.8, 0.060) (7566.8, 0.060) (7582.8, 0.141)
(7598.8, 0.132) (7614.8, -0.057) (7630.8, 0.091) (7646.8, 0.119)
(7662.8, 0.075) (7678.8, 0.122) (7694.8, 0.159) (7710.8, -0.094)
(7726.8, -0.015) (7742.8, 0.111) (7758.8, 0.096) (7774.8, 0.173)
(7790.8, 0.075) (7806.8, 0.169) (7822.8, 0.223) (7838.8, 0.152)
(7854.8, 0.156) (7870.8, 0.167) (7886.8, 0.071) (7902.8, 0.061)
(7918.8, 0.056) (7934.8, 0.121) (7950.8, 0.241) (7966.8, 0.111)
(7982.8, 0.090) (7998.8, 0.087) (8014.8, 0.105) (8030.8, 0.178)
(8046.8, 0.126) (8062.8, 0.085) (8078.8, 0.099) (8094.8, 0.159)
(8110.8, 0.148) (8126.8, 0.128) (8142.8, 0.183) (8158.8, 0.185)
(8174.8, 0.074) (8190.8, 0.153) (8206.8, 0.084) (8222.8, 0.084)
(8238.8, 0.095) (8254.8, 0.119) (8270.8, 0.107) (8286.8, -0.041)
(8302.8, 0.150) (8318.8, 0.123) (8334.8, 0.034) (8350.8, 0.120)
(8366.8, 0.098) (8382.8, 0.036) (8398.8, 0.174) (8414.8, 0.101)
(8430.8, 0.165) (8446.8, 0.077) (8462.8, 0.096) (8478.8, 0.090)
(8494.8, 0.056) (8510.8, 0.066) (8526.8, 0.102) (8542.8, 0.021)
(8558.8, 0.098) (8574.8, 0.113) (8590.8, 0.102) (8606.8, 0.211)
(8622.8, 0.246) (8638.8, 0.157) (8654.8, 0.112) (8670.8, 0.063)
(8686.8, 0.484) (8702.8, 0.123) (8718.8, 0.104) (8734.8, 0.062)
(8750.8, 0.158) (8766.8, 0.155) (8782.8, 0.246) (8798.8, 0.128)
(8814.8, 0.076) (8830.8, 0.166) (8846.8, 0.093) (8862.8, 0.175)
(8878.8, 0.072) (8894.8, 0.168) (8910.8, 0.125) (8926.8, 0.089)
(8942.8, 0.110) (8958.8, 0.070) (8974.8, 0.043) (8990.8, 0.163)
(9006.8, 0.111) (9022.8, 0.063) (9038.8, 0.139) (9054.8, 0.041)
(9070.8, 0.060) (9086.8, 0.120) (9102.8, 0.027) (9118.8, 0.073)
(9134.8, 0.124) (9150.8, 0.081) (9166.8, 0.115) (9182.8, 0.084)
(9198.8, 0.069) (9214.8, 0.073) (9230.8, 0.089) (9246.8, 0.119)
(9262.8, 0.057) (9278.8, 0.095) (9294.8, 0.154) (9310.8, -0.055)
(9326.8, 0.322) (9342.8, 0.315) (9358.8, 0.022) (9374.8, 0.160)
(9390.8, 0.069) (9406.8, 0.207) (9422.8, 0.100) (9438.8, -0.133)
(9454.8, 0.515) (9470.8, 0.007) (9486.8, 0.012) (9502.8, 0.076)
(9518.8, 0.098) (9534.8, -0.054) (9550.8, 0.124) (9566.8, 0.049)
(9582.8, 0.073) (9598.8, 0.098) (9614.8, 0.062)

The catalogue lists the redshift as 0.73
